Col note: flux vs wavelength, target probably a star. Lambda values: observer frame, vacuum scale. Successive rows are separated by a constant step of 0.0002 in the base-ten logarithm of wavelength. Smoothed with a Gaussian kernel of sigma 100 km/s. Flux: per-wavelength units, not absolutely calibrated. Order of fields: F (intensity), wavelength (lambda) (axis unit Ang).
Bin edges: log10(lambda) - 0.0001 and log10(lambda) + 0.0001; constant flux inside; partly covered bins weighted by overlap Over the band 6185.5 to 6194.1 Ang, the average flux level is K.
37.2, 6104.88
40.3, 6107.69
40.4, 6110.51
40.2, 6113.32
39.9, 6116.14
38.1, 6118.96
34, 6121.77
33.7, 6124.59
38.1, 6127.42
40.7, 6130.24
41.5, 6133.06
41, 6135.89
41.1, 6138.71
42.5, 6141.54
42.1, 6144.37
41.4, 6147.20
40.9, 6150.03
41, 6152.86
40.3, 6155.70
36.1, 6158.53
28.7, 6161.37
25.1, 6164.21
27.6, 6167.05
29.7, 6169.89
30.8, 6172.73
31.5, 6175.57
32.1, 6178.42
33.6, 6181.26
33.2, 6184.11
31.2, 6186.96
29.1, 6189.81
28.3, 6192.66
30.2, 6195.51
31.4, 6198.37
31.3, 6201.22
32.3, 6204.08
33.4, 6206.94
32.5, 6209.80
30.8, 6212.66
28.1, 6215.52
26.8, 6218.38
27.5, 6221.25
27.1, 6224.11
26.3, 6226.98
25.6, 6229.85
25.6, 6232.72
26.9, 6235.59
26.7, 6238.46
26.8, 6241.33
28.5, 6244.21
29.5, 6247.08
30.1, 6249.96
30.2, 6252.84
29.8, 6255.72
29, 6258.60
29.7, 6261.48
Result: 29.6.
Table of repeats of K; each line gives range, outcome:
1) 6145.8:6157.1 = 40.9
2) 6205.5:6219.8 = 30.3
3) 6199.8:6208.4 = 32.3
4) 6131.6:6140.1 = 41.2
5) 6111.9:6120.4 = 39.4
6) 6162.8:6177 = 28.9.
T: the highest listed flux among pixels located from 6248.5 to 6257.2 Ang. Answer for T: 30.2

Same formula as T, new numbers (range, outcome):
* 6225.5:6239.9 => 26.9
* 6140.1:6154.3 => 42.5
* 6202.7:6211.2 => 33.4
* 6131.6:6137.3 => 41.5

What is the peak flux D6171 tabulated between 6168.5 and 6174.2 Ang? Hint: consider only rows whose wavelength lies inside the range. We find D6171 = 30.8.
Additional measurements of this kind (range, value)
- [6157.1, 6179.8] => 36.1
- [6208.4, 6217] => 32.5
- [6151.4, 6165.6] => 41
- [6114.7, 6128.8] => 39.9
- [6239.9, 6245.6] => 28.5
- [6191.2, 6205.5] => 32.3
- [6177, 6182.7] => 33.6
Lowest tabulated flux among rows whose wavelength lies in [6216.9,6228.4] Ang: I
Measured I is 26.3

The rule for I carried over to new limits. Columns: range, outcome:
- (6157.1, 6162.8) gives 28.7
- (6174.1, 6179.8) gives 31.5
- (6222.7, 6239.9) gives 25.6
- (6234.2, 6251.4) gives 26.7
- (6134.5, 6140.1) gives 41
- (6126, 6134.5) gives 38.1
